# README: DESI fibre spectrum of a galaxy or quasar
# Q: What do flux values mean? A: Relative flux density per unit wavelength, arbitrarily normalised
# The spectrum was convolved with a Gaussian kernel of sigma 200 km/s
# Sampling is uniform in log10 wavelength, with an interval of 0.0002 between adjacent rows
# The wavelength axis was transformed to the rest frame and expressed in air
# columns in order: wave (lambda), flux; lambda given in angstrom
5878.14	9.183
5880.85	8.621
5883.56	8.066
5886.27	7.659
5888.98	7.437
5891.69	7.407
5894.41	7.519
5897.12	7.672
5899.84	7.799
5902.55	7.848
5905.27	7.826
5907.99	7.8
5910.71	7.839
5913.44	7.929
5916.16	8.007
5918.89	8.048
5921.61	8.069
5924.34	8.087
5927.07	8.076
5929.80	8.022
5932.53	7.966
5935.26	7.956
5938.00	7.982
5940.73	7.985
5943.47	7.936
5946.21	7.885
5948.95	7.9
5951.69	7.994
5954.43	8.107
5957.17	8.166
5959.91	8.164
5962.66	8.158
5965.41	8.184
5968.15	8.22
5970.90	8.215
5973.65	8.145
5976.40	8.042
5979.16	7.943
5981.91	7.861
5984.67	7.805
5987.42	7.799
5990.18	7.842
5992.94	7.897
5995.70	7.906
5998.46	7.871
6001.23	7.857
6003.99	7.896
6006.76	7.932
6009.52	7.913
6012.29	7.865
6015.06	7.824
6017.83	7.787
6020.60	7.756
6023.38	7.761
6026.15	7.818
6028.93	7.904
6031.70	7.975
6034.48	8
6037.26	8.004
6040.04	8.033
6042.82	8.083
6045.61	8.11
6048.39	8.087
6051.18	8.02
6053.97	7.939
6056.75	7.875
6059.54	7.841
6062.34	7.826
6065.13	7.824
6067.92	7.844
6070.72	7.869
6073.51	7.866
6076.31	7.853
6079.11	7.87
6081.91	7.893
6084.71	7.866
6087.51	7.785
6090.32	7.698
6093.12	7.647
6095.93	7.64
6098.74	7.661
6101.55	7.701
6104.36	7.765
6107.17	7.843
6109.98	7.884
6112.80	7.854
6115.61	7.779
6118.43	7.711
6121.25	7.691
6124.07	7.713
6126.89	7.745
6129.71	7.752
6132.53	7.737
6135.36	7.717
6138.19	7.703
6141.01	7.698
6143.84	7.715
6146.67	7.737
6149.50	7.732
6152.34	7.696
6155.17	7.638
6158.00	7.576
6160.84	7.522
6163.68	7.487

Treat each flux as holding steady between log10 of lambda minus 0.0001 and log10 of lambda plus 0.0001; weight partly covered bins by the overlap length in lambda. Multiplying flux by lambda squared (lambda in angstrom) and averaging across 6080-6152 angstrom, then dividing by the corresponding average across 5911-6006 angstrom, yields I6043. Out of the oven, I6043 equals 1.0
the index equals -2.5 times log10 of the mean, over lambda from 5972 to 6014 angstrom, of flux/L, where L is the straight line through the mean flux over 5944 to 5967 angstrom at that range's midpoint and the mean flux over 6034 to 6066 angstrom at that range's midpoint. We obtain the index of 0.02 mag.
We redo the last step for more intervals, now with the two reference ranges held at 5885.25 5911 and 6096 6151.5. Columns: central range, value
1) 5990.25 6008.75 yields -0.026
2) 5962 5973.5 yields -0.068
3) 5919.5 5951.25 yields -0.042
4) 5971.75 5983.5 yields -0.042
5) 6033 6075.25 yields -0.031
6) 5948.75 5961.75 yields -0.054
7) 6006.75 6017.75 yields -0.022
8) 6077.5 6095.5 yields -0.008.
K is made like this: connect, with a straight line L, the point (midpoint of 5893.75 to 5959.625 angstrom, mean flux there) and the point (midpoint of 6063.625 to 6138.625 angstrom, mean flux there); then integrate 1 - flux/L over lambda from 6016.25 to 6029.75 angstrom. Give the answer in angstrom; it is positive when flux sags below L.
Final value 0.1 angstrom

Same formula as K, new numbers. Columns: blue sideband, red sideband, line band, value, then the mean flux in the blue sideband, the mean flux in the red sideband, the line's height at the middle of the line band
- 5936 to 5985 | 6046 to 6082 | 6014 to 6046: 0.12 angstrom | 8.04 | 7.9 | 7.95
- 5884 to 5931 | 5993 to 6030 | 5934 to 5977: -1.23 angstrom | 7.83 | 7.85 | 7.84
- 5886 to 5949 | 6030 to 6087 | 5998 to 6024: 0.20 angstrom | 7.86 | 7.93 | 7.91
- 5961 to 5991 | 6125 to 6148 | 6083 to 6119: 0.15 angstrom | 8.02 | 7.73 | 7.79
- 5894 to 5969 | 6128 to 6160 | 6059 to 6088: -0.23 angstrom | 7.97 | 7.7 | 7.79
